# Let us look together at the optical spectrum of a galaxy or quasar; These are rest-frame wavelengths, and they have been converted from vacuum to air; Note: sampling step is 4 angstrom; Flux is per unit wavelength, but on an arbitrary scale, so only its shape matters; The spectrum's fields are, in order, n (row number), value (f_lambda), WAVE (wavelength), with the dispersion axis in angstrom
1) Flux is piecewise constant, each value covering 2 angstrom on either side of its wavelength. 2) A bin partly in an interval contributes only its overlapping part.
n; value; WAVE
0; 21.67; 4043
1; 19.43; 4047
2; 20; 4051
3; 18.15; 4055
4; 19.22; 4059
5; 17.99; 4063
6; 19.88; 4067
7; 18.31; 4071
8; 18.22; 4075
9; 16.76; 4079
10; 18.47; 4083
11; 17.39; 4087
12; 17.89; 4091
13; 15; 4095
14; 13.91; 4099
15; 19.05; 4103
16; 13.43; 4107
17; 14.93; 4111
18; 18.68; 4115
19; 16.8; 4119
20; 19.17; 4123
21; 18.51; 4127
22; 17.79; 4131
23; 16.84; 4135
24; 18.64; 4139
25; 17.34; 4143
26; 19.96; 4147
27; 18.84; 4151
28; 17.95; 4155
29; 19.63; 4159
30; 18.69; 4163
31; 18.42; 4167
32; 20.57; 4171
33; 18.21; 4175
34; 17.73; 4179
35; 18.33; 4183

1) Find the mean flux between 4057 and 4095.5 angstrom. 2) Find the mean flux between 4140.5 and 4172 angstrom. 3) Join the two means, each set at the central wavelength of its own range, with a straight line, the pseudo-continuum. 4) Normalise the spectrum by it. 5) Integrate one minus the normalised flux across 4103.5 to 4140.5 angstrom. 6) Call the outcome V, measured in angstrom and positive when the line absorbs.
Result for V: 2.5 angstrom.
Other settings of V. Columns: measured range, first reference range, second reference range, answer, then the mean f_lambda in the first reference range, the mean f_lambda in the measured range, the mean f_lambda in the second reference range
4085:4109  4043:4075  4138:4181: 3.62 angstrom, 19.1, 16.1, 18.7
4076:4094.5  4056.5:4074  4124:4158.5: 1.21 angstrom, 18.8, 17.4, 18.3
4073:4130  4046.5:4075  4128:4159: 4.85 angstrom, 18.9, 17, 18.3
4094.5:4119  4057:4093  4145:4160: 3.45 angstrom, 18.2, 16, 19.1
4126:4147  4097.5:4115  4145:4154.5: 0.15 angstrom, 15.8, 18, 19.2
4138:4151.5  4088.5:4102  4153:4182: -0.63 angstrom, 15.9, 18.7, 18.7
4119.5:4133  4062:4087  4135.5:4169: 0.12 angstrom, 18.2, 18.3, 18.6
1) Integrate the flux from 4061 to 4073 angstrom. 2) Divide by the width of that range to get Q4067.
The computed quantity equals 18.7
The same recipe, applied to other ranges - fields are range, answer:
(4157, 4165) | 19.2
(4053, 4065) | 18.5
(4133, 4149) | 18.2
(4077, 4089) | 17.5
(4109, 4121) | 16.8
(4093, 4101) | 14.5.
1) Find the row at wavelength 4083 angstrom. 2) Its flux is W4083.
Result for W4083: 18.47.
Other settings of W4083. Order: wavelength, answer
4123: 19.17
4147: 19.96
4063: 17.99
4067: 19.88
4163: 18.69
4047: 19.43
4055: 18.15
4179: 17.73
